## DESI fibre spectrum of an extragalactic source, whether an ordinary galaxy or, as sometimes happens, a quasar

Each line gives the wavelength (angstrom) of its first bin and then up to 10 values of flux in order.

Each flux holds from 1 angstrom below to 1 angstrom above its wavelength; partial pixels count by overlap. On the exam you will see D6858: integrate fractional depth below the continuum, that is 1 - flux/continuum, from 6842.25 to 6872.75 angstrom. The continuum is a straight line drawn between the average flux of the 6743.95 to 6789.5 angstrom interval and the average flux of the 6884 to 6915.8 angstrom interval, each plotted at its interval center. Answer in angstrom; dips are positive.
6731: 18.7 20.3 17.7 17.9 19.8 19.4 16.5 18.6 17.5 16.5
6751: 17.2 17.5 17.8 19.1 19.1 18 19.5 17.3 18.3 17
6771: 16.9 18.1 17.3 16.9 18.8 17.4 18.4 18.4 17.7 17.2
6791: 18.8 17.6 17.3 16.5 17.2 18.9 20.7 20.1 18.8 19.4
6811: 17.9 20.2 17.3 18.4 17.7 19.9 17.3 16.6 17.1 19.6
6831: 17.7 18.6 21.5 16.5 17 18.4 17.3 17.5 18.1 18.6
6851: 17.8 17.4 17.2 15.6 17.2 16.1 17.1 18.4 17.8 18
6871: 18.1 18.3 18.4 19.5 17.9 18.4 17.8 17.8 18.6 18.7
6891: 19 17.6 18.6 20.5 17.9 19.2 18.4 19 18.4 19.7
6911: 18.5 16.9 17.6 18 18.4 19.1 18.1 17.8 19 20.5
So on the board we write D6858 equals 1.4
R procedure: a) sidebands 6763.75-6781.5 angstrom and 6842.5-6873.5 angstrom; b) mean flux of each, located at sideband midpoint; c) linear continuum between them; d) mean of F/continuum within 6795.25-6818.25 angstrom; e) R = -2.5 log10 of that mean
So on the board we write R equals -0.06 mag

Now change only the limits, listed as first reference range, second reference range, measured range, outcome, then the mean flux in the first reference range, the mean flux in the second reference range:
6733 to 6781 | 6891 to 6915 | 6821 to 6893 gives 0.027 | 18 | 18.6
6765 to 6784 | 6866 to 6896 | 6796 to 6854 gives -0.019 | 17.7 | 18.3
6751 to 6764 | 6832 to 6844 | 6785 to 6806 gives 0.006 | 18.4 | 18.2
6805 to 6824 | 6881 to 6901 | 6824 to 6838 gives 0.022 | 18.6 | 18.5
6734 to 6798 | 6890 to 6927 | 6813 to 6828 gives 0.012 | 17.9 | 18.5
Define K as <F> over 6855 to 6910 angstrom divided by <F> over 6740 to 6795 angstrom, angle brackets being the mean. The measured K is 1.02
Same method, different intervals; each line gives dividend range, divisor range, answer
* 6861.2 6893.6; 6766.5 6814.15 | 1.00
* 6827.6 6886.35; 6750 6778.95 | 1.00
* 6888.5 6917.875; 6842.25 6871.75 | 1.06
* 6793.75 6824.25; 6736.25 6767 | 1.02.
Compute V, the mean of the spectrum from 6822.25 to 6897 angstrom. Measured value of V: 18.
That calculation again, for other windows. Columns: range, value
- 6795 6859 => 18.1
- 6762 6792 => 17.9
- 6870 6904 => 18.5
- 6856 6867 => 17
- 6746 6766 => 17.9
